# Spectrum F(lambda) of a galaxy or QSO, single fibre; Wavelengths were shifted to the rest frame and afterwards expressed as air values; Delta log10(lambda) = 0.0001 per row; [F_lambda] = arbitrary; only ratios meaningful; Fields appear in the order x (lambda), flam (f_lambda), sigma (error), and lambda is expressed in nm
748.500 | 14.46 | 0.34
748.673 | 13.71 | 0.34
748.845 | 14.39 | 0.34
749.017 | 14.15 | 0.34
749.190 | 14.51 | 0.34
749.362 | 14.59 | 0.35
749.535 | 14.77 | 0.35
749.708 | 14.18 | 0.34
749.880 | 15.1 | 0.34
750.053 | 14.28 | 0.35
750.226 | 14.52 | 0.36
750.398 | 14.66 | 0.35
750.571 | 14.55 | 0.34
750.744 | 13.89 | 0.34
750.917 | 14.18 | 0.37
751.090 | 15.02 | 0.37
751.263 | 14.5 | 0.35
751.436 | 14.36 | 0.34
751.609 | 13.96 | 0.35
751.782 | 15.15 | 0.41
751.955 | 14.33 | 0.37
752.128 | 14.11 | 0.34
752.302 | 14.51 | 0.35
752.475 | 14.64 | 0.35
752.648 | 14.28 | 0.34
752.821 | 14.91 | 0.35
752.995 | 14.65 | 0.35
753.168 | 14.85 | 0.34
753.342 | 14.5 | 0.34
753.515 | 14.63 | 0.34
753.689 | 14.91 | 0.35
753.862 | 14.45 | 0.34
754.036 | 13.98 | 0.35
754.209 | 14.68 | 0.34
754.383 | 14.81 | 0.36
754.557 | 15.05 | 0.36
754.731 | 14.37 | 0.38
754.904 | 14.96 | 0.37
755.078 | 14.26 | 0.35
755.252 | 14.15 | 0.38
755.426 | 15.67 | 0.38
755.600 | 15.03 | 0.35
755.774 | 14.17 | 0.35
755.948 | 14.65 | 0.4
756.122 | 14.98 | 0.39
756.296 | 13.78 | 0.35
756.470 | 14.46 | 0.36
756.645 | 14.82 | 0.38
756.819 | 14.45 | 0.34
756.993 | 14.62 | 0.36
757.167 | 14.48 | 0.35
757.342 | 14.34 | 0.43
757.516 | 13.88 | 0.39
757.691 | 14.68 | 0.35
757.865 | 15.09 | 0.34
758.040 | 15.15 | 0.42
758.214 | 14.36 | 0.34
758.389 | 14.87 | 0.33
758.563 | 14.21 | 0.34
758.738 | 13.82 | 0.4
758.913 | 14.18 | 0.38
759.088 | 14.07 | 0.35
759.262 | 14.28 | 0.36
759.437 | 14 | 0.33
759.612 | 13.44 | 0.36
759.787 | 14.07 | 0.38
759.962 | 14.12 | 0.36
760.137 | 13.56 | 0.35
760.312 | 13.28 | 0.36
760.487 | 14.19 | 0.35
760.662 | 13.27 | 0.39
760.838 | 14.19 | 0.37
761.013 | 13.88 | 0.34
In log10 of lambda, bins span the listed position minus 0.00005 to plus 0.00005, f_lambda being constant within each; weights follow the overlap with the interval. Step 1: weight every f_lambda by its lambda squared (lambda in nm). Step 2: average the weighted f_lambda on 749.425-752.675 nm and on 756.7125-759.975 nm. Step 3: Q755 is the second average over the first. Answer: 1.01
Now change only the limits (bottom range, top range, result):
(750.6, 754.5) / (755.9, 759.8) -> 1.00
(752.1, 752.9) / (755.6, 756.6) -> 1.01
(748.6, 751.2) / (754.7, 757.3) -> 1.03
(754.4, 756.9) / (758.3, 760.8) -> 0.96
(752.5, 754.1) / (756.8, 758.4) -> 1.01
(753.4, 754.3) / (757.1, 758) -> 1.01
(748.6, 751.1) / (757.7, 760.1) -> 1.01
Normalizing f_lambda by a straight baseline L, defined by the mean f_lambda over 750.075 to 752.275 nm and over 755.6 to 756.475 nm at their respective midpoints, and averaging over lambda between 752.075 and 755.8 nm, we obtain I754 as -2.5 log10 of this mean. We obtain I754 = -0.01 mag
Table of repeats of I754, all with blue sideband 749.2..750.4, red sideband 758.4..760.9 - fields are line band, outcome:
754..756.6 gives -0.03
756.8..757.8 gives -0.03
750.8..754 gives -0.01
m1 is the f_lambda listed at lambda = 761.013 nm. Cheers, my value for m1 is 13.88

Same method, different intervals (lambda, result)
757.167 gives 14.48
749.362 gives 14.59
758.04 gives 15.15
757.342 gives 14.34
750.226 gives 14.52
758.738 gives 13.82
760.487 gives 14.19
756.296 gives 13.78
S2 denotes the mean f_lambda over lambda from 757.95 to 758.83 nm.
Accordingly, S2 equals 14.5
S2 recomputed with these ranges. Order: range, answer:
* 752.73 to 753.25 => 14.8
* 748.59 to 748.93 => 14.1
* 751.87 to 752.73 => 14.4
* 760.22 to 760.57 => 13.7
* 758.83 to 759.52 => 14.1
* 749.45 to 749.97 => 14.7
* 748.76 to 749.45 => 14.4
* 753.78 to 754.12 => 14.2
